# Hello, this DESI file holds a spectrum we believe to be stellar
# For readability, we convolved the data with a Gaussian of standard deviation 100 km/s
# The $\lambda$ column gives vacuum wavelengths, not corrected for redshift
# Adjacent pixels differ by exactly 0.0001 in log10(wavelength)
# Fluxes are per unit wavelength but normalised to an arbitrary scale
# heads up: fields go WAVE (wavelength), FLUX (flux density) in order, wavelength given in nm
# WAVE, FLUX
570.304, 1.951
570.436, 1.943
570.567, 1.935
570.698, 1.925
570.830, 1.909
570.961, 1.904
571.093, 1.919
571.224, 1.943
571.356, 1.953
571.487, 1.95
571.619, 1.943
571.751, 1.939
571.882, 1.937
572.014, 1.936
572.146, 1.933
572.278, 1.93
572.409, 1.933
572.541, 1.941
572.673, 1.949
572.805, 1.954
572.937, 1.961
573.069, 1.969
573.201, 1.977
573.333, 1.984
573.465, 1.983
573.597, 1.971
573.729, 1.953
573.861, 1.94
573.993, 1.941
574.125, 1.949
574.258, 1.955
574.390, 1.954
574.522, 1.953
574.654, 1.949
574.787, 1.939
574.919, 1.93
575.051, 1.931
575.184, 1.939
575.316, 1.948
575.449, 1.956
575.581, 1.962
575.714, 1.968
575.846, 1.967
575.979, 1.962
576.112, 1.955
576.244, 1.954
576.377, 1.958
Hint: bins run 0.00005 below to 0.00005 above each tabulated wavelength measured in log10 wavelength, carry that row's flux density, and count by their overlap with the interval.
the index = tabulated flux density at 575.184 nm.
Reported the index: 1.939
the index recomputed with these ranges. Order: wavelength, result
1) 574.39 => 1.954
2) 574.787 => 1.939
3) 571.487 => 1.95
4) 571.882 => 1.937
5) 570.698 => 1.925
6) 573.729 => 1.953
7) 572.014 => 1.936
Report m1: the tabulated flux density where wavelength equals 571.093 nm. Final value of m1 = 1.919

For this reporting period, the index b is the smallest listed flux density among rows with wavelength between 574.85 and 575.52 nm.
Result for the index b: 1.93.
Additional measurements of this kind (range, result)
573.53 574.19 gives 1.94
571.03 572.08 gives 1.919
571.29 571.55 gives 1.95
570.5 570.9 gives 1.909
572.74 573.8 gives 1.953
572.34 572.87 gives 1.933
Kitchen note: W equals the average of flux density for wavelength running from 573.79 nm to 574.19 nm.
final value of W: 1.95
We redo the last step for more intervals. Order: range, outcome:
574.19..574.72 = 1.95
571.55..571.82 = 1.94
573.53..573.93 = 1.96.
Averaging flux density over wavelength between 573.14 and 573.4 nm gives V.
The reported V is 1.98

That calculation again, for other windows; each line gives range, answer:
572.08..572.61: 1.93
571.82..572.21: 1.93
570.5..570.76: 1.94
